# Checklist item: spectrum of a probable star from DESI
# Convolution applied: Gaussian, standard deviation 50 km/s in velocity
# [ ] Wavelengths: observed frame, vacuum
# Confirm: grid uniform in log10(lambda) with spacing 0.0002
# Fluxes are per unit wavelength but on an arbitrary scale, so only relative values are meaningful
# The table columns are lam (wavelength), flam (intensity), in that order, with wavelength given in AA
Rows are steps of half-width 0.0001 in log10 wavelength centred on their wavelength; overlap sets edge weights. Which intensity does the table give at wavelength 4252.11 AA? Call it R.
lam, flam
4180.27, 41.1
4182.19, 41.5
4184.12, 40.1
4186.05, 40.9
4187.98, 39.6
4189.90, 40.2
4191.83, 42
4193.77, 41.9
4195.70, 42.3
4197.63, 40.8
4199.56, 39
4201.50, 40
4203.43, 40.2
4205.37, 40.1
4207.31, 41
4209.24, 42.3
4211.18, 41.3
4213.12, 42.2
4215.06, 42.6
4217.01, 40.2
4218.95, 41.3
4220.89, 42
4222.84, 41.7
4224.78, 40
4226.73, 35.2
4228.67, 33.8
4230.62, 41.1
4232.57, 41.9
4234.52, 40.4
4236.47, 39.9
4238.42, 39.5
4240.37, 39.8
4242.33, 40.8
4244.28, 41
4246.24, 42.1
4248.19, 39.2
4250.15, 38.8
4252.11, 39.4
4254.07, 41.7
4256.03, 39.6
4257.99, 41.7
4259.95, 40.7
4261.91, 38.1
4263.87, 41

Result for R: 39.4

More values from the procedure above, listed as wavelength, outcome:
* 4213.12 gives 42.2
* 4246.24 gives 42.1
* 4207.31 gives 41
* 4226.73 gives 35.2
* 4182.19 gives 41.5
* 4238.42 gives 39.5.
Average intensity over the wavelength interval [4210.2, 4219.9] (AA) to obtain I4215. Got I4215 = 41.5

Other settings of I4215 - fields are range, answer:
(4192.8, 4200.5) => 41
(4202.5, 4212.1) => 41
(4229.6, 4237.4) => 40.8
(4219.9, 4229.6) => 38.6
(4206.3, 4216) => 41.9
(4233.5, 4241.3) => 39.9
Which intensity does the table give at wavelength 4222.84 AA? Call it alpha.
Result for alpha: 41.7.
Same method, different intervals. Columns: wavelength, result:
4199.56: 39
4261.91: 38.1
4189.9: 40.2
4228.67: 33.8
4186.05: 40.9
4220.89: 42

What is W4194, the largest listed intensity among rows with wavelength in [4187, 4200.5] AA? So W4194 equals 42.3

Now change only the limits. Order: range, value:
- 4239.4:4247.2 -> 42.1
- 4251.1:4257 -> 41.7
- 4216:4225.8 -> 42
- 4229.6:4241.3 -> 41.9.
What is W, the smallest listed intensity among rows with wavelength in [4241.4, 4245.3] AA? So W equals 40.8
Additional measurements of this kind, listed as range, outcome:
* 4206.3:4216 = 41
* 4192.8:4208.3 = 39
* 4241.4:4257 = 38.8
